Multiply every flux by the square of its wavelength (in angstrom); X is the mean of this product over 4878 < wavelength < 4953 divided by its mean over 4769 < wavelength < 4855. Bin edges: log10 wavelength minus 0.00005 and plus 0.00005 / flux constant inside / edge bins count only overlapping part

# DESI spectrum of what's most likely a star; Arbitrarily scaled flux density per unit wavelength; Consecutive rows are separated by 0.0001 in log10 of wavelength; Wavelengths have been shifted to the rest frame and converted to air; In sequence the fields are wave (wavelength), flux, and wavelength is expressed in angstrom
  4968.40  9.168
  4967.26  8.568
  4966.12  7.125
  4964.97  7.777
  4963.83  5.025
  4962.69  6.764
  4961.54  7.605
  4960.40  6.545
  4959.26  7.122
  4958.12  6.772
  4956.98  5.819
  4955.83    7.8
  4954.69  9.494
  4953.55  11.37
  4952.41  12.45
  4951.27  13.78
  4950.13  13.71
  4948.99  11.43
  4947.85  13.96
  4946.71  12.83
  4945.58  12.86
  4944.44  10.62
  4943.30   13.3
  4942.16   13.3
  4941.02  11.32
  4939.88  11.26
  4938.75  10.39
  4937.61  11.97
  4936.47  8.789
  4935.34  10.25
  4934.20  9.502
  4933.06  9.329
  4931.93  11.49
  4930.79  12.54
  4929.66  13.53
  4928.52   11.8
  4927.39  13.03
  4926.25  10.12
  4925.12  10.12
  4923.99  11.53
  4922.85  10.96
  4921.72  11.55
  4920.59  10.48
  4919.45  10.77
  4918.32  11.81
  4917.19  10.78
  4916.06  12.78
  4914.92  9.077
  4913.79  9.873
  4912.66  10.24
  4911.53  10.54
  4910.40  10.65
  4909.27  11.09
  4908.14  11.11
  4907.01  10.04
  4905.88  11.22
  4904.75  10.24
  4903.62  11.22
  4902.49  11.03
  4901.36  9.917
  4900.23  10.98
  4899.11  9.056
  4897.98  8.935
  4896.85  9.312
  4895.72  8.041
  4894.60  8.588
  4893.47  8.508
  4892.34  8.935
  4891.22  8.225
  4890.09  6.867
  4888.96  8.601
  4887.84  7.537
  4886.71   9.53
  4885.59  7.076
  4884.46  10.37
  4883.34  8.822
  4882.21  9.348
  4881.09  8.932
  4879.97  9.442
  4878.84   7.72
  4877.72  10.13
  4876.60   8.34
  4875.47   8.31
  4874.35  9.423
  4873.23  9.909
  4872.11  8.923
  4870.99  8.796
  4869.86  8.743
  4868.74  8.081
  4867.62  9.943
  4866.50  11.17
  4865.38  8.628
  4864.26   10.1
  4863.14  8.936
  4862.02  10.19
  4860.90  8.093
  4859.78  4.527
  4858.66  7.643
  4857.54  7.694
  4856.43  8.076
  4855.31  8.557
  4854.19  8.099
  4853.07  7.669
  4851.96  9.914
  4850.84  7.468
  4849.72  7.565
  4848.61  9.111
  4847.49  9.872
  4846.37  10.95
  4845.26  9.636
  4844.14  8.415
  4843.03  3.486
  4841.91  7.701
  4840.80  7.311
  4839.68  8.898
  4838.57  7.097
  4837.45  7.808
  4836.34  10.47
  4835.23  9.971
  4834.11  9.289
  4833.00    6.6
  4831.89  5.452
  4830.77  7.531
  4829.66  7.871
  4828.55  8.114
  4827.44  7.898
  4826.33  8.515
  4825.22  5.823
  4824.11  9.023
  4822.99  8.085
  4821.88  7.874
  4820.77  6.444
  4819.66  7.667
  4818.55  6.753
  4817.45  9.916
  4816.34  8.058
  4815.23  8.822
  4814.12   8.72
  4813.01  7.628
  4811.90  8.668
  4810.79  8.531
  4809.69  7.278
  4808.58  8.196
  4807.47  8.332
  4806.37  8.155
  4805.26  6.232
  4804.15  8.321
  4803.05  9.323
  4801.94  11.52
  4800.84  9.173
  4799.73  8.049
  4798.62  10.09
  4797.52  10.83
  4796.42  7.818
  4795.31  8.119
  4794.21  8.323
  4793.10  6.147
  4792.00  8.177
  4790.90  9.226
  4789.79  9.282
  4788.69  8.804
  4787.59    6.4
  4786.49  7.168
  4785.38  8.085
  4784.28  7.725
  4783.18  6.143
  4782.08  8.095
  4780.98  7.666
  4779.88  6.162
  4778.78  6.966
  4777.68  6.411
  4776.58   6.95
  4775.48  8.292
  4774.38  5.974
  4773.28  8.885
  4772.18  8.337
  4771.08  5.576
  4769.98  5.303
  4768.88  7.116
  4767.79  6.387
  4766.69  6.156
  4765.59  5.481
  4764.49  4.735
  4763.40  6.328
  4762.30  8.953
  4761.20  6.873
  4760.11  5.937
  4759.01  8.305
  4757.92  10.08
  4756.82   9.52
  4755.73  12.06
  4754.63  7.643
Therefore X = 1.38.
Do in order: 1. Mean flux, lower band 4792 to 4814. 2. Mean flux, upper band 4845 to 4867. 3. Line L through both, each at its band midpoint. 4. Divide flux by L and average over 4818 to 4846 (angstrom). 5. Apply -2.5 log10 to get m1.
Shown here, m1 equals 0.107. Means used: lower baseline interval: 8.46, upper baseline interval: 8.68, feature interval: 7.77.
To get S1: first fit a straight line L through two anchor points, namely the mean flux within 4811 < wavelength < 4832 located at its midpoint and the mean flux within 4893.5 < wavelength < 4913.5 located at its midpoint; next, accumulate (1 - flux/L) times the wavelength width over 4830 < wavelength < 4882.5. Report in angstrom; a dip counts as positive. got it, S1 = 1.9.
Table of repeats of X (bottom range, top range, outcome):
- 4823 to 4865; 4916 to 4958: 1.43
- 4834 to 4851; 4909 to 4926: 1.32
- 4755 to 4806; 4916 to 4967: 1.44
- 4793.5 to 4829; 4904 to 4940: 1.37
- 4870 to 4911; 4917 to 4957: 1.24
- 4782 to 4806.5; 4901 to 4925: 1.36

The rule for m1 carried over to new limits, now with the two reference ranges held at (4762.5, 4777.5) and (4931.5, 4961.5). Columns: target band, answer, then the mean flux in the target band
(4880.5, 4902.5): 0.059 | 8.88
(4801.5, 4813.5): -0.122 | 8.35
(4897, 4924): -0.087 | 10.6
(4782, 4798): -0.133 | 8.01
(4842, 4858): 0.016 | 8.31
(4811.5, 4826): -0.033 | 7.96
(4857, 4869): 0.011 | 8.65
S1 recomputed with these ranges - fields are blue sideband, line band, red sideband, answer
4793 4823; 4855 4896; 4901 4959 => 4.77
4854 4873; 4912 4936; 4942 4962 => -2.57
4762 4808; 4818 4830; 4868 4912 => 0.90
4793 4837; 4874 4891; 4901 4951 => 2.36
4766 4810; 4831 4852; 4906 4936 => 1.97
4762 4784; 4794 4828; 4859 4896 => -3.83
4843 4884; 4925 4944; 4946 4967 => -4.44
